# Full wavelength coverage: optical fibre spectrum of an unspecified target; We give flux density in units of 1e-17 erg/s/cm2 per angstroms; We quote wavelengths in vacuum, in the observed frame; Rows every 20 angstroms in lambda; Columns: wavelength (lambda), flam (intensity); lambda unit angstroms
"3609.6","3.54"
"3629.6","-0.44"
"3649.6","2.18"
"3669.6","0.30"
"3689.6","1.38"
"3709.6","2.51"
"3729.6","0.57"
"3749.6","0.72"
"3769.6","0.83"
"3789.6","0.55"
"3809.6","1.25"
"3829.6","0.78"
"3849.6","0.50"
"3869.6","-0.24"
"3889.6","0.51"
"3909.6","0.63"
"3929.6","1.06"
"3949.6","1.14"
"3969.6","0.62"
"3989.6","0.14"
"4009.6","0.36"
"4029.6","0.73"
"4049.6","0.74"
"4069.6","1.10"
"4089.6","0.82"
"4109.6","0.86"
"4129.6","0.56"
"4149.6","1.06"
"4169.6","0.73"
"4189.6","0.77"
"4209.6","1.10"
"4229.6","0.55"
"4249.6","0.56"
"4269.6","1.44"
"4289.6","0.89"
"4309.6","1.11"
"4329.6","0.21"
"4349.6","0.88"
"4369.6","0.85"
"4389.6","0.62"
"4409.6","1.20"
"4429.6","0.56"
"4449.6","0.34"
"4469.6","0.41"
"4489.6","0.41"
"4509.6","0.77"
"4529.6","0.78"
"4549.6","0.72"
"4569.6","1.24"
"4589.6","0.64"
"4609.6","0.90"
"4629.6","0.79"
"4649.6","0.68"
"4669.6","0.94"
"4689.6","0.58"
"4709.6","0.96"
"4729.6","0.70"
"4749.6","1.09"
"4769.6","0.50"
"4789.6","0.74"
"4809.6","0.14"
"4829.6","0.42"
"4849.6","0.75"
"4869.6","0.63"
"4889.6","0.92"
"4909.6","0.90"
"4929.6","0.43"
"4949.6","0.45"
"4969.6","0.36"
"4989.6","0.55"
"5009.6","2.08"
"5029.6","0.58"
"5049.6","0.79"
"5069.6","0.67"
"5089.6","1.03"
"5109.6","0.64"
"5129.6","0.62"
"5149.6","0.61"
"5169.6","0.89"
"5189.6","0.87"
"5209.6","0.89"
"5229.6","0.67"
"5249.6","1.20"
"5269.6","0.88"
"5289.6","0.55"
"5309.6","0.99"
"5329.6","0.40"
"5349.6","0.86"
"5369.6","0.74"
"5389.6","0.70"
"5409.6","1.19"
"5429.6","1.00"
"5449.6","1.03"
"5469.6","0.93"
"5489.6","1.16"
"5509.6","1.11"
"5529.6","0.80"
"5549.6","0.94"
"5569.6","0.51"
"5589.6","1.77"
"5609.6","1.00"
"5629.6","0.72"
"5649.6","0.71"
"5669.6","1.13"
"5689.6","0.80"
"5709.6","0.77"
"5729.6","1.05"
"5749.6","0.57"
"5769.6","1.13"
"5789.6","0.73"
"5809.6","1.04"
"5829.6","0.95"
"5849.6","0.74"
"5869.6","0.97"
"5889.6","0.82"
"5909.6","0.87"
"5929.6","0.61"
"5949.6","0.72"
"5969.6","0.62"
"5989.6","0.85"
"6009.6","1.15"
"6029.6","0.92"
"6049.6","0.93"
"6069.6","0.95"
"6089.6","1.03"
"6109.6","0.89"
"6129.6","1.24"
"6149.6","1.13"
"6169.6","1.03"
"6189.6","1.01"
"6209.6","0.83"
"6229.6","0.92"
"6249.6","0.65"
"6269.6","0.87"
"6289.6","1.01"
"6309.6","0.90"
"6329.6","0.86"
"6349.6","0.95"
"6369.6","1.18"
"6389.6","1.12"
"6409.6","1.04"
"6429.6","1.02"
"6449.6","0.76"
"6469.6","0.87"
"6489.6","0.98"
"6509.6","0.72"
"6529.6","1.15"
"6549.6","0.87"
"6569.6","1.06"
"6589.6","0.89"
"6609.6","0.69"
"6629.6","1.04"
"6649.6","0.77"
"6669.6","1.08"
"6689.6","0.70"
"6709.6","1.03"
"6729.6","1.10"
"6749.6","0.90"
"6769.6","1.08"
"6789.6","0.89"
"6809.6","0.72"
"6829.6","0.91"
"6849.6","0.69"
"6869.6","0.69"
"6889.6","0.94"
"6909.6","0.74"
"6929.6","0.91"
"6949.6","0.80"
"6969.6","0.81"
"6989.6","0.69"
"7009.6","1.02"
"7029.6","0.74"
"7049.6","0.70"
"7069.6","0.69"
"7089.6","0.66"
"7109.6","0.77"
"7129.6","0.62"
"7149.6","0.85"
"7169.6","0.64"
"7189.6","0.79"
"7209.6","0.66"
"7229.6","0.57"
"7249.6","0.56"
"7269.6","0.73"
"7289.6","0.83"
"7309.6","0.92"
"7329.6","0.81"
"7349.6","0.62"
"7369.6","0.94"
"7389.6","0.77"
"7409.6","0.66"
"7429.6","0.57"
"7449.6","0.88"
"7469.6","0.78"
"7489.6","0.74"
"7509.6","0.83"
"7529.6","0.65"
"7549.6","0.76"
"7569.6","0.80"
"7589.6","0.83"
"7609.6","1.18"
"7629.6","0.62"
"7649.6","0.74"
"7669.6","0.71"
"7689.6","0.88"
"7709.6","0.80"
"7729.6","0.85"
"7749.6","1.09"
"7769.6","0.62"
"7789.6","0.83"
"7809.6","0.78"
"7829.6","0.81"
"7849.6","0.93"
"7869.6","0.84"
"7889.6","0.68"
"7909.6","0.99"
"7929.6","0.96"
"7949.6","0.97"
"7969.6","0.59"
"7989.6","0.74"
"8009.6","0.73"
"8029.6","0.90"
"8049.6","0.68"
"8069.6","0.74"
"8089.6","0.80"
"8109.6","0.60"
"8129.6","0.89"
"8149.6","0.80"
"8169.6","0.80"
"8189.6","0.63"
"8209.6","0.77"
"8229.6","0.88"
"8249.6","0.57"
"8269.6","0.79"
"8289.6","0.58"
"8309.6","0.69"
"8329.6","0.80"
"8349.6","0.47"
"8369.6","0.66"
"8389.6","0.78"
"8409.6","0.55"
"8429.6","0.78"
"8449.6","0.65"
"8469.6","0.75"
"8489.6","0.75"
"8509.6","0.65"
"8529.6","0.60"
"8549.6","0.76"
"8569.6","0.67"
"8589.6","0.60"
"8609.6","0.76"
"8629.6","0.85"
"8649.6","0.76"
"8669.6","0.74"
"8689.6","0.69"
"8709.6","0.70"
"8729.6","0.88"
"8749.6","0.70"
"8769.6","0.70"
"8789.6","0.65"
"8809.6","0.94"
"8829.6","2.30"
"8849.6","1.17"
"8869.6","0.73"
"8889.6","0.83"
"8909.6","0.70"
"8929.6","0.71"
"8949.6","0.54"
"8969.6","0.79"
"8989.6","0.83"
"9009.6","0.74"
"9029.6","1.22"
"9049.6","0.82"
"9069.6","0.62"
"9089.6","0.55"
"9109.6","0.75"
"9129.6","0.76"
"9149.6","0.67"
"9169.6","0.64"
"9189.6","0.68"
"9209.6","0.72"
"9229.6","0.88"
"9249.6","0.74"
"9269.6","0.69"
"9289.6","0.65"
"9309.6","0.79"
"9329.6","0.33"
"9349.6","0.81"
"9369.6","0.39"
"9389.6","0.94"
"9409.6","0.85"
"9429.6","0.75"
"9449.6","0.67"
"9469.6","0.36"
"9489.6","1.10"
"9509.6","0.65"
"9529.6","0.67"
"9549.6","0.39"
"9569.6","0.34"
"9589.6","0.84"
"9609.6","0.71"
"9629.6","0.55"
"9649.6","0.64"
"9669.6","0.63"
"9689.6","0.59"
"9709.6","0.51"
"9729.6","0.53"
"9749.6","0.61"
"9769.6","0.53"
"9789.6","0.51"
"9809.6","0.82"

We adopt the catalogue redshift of 0.345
